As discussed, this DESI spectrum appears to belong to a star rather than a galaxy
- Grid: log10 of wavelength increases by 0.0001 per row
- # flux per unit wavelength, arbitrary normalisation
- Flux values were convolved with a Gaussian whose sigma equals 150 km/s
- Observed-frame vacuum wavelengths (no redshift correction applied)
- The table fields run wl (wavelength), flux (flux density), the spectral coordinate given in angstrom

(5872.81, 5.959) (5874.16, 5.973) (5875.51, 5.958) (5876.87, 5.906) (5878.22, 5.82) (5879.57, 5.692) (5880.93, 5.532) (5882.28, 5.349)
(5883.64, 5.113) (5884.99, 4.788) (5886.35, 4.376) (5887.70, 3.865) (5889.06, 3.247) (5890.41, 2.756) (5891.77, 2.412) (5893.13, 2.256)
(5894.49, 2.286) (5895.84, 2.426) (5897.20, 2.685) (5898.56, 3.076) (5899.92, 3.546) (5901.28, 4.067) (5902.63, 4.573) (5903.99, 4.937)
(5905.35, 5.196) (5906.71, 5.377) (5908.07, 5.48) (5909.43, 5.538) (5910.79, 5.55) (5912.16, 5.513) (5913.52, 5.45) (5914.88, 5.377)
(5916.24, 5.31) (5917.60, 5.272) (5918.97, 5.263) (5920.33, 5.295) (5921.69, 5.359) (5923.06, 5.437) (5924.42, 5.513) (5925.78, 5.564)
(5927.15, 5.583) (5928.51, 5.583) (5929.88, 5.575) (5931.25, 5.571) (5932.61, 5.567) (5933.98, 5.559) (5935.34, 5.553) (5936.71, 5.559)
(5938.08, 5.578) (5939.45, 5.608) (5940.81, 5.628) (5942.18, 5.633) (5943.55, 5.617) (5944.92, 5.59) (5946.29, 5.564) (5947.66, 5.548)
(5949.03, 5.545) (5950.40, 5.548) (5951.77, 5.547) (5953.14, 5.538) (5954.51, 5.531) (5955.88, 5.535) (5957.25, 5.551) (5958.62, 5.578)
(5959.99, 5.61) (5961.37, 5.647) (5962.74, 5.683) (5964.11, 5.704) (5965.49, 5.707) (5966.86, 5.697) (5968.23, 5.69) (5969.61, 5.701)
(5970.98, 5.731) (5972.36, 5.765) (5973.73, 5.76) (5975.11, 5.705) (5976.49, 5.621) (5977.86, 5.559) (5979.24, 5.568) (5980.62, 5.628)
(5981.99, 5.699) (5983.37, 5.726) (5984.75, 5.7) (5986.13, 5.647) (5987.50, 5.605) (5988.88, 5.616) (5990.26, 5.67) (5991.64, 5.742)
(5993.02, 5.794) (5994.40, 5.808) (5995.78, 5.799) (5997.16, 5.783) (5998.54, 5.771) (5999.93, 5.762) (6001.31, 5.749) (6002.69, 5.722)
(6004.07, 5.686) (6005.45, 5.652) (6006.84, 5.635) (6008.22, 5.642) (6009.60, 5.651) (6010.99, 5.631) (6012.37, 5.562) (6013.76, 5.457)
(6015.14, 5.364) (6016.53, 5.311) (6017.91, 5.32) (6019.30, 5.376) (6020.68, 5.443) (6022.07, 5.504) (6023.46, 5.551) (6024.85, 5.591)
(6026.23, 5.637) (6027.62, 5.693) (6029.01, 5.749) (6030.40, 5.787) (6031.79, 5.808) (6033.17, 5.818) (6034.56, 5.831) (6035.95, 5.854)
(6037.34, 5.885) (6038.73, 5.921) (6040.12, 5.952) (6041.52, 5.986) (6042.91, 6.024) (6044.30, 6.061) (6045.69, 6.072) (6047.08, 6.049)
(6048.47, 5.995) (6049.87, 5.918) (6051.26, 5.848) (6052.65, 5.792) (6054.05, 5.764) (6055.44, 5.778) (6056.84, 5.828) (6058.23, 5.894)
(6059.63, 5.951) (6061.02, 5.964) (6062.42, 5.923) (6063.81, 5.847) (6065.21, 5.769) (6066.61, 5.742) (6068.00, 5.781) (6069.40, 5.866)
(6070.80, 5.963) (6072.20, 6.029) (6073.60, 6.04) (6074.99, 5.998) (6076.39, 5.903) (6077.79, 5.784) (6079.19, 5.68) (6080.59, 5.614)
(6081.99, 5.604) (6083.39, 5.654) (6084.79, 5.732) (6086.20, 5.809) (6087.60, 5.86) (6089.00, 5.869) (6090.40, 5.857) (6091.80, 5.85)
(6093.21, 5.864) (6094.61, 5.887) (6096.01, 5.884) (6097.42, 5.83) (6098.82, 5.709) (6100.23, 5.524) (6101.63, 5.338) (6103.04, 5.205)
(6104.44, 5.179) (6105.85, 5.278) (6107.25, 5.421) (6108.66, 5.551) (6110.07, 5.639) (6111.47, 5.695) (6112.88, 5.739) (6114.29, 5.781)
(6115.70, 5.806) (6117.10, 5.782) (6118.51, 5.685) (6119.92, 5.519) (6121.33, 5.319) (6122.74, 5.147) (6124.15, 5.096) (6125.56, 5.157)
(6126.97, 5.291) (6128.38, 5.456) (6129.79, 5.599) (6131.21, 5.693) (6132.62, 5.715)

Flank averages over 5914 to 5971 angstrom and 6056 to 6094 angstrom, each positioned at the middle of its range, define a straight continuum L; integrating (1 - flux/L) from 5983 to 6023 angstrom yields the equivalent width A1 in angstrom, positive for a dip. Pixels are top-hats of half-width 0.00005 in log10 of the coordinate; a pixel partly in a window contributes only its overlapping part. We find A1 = 0.41 angstrom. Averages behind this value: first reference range 5.55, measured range 5.62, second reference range 5.84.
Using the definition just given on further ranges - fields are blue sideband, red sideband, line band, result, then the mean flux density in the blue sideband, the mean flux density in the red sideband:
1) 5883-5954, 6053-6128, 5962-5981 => -2.0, 4.9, 5.69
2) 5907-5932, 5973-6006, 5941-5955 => 0.0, 5.46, 5.7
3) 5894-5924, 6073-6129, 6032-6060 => -2.9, 4.71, 5.63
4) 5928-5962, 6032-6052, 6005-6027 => 1.2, 5.57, 5.94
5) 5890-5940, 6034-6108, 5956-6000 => -4.1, 4.8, 5.8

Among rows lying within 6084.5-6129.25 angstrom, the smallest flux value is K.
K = 5.096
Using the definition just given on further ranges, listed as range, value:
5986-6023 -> 5.311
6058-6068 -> 5.742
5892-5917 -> 2.256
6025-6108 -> 5.179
